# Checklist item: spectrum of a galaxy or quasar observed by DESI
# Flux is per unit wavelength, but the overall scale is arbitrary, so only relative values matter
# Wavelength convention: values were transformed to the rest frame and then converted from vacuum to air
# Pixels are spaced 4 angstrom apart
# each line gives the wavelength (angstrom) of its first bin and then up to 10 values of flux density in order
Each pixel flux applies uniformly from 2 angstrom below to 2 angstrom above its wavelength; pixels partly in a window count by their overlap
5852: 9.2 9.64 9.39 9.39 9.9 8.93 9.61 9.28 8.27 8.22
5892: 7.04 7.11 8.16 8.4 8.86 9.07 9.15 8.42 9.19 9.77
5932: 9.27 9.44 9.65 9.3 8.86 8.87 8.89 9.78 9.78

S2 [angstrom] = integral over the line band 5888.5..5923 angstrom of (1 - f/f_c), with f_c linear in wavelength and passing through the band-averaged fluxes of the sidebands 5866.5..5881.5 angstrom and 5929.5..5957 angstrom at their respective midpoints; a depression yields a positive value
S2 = 3.77 angstrom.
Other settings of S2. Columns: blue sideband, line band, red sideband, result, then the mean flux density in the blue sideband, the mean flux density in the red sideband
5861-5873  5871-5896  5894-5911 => 1.3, 9.45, 8.19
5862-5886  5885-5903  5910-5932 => 2.9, 9.23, 9.13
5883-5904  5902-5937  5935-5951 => -2.0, 7.8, 9.28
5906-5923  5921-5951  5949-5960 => -1.1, 8.89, 9.04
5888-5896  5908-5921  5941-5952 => -1.4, 7.35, 9.09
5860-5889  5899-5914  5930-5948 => 1.0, 9.14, 9.35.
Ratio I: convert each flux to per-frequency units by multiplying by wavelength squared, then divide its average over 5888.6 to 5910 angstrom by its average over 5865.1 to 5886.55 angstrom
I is 0.87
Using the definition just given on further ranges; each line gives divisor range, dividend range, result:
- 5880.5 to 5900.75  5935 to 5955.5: 1.19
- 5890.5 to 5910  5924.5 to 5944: 1.21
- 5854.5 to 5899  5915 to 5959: 1.07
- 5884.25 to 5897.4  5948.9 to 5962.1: 1.23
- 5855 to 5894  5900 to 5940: 1.03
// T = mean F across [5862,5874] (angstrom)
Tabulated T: 9.41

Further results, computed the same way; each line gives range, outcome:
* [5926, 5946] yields 9.49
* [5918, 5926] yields 8.8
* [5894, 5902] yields 7.63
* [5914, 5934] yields 9.16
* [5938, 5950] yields 9.27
